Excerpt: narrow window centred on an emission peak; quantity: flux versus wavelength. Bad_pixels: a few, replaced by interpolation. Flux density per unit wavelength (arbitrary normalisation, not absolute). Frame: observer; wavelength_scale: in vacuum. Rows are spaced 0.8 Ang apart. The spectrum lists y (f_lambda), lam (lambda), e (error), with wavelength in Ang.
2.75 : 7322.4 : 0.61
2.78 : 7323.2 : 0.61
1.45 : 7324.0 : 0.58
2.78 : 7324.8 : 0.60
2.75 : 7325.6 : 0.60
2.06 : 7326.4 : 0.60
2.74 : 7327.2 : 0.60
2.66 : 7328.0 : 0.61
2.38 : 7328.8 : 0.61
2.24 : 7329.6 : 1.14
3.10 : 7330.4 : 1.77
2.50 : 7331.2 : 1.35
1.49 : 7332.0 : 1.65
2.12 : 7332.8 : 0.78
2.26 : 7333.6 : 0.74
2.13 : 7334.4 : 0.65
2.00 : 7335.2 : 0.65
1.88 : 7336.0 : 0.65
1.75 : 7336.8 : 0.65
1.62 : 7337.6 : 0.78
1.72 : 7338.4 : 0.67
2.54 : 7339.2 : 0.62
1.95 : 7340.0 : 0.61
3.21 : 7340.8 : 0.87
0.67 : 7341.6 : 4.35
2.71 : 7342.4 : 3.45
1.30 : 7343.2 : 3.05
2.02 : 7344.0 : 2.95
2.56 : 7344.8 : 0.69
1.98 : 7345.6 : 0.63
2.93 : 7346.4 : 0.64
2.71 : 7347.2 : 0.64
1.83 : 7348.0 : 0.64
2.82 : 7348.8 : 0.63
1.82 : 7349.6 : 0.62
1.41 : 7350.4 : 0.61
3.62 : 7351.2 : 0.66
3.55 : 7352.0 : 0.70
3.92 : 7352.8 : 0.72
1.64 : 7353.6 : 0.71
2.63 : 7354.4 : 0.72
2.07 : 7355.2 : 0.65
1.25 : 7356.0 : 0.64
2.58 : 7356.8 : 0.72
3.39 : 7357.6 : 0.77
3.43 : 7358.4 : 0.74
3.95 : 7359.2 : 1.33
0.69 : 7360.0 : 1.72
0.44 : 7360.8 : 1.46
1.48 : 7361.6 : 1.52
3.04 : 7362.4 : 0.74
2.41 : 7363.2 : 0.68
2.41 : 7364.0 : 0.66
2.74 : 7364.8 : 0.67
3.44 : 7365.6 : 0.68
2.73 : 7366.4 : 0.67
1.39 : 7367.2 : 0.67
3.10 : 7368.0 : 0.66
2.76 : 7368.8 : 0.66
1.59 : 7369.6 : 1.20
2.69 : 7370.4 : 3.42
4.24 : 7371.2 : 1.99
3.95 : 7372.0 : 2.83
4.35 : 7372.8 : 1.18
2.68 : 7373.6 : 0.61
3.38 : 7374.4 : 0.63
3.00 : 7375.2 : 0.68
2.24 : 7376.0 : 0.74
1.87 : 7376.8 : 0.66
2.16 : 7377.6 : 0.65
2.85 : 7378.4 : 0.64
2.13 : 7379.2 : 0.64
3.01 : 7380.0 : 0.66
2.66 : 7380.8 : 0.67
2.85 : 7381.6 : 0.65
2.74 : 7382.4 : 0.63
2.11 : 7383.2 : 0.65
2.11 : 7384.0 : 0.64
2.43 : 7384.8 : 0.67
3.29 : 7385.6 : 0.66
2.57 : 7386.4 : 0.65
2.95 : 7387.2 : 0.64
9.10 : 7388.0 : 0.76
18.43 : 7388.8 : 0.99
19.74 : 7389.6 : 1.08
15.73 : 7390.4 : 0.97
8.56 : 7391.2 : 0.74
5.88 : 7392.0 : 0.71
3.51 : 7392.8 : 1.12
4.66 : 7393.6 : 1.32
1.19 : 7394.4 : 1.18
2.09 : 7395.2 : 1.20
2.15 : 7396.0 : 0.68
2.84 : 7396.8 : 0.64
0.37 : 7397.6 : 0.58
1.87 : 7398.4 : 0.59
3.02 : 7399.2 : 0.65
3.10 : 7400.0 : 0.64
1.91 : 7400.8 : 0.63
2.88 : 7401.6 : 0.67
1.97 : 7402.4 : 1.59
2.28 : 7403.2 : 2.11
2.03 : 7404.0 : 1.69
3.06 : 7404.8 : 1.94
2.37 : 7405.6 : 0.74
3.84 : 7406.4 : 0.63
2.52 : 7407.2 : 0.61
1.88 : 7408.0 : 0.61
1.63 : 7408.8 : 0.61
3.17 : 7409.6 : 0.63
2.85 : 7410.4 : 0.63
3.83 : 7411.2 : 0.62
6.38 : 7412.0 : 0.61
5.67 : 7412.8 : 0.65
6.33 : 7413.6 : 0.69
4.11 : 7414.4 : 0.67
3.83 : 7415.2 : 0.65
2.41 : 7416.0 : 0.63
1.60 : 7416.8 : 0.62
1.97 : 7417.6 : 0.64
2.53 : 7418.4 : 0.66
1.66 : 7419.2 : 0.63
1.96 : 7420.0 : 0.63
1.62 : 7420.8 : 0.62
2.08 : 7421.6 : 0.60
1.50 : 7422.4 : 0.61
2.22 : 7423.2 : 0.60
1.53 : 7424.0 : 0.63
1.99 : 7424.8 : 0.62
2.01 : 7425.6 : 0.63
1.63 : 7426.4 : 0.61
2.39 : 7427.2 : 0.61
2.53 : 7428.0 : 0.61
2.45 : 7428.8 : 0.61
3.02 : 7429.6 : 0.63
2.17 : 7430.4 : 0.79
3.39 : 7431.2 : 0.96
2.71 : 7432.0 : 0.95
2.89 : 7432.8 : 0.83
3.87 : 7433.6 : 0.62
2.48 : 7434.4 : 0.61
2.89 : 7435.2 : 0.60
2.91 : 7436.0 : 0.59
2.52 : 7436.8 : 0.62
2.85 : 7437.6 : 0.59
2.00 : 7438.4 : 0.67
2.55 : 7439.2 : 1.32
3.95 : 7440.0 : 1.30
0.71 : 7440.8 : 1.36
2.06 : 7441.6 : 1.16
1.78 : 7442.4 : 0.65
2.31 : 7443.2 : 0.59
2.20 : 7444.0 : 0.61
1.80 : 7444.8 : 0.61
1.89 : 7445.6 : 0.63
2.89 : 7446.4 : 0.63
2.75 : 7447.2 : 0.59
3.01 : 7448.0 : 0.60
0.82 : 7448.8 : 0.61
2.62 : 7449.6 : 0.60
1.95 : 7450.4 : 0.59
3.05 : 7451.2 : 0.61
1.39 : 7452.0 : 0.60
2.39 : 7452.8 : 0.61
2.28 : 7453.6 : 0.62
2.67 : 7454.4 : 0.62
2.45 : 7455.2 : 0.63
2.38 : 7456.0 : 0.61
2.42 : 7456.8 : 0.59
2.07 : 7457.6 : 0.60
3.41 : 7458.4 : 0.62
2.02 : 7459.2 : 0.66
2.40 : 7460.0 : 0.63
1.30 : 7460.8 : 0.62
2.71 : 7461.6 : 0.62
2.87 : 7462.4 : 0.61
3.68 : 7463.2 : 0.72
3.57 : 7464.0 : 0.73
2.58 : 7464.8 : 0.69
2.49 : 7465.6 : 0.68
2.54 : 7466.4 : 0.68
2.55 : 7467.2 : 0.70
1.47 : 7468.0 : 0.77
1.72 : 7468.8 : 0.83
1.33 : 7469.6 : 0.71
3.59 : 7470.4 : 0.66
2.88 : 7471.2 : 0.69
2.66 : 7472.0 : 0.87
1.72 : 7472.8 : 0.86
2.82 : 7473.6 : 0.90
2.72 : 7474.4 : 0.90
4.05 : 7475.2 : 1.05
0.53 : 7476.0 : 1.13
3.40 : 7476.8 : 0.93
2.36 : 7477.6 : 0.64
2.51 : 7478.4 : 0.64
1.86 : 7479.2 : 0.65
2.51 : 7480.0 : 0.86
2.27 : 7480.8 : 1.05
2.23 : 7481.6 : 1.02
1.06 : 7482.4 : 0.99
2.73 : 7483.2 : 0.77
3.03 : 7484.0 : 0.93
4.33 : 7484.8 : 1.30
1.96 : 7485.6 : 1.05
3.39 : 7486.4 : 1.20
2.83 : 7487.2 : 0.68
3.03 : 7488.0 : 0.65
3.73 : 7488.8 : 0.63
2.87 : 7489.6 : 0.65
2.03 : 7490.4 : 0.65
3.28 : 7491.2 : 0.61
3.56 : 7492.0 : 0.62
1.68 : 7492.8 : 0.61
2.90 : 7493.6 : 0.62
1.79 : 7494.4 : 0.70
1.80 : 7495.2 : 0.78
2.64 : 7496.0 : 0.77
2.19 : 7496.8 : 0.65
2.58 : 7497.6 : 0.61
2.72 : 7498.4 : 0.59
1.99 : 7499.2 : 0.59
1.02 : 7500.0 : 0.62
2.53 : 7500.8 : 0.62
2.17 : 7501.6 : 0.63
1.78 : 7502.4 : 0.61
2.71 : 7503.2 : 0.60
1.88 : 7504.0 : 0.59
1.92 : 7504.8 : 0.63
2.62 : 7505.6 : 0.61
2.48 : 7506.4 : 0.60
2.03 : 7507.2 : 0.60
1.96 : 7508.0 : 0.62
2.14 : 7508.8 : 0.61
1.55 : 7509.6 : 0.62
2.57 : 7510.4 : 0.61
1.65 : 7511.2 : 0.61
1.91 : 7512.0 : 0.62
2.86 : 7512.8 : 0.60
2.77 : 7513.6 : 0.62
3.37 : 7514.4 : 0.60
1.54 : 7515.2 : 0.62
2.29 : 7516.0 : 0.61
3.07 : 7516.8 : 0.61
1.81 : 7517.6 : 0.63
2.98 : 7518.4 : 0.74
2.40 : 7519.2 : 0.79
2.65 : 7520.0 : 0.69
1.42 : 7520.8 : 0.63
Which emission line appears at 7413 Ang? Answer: [N II] 6583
